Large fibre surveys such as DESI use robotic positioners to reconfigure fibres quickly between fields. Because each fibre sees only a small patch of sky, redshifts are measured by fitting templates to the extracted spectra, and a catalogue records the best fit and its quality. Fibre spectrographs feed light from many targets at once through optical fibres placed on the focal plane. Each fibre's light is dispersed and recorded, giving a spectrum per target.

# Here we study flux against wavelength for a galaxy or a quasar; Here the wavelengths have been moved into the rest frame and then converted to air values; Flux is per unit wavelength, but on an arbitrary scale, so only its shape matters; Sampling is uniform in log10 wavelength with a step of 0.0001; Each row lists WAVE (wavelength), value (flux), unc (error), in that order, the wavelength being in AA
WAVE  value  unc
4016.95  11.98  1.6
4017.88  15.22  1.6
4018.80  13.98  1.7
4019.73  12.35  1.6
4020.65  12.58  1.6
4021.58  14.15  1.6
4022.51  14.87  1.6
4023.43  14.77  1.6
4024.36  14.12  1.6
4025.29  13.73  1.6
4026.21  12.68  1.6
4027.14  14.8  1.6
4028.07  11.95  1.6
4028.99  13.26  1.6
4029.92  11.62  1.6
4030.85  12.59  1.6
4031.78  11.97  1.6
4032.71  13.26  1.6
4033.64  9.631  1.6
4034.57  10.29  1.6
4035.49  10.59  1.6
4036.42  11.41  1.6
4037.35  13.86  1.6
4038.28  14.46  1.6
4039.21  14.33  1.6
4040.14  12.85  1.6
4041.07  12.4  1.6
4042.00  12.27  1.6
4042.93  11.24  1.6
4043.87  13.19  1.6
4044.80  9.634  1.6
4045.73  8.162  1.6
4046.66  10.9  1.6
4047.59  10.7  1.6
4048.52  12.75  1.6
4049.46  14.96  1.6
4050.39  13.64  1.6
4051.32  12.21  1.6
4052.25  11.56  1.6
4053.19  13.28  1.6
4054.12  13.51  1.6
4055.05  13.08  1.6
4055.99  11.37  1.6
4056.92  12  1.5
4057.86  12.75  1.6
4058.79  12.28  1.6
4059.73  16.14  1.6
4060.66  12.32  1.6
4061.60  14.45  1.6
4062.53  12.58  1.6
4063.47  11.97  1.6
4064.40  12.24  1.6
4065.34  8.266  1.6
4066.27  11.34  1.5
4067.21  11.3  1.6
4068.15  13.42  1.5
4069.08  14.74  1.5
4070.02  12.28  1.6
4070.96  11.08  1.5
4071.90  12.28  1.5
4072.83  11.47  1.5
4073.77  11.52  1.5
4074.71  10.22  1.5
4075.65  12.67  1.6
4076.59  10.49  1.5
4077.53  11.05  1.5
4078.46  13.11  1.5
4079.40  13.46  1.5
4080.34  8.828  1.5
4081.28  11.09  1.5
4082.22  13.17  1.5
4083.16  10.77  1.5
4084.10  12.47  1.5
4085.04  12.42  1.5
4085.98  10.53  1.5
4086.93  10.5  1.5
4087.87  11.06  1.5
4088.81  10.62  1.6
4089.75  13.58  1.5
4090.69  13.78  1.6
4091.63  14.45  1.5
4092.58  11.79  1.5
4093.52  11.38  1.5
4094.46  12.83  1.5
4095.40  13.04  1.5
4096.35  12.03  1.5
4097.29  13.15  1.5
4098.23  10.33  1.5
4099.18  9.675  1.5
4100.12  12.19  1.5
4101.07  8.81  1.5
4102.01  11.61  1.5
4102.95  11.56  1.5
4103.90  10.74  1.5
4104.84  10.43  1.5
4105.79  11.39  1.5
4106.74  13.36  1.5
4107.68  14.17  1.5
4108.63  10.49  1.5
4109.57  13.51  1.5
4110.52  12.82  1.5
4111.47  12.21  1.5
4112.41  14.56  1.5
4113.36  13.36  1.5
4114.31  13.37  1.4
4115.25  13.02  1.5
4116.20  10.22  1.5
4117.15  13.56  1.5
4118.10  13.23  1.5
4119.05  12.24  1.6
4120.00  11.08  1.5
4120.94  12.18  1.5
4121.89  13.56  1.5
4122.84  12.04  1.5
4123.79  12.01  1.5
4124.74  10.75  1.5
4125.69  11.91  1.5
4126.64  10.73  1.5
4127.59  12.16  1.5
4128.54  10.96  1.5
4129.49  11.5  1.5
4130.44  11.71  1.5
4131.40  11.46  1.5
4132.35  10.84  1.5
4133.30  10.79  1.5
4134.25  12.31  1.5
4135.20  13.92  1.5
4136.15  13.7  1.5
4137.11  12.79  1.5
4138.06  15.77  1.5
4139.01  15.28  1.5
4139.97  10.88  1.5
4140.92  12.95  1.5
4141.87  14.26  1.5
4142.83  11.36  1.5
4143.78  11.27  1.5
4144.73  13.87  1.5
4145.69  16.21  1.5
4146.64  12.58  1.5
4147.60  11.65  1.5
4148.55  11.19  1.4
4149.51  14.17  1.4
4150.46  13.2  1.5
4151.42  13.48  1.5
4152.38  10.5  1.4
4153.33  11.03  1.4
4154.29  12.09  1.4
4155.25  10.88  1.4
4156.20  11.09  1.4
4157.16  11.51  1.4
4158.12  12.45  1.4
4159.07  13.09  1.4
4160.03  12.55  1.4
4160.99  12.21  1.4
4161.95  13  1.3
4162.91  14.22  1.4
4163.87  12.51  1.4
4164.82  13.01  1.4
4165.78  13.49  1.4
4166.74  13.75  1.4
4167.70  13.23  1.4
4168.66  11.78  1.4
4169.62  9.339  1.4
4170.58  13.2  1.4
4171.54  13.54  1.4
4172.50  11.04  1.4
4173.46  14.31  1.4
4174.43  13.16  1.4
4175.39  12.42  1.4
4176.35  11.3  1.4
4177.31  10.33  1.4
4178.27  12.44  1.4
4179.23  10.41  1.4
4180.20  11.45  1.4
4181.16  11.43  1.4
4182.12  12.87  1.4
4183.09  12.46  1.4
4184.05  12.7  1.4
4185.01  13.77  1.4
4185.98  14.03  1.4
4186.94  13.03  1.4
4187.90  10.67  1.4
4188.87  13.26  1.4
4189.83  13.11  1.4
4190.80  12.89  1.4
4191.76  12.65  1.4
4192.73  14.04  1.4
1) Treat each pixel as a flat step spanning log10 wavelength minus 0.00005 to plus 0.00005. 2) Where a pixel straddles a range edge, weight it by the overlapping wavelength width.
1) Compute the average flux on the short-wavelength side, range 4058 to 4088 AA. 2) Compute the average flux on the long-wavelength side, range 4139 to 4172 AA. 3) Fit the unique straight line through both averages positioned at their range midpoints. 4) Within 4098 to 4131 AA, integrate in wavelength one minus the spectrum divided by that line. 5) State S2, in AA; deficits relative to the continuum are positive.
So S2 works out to 0.8 AA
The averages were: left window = 11.9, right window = 12.6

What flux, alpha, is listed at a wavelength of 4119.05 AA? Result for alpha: 12.24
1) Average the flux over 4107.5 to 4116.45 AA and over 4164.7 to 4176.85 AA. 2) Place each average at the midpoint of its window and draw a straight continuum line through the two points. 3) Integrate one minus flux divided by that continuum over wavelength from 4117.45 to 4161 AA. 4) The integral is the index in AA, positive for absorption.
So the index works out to 1.2 AA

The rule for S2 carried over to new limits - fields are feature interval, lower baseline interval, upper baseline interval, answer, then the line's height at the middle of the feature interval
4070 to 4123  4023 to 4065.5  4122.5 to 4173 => 1.9 AA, 12.4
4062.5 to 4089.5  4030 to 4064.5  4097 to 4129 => 1.2 AA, 12.2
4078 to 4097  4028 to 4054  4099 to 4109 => -0.8 AA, 11.6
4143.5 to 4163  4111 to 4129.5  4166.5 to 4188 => -0.3 AA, 12.3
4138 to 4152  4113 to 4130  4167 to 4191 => -1.1 AA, 12.2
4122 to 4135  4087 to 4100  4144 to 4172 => 0.8 AA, 12.3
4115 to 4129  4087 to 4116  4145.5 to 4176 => 0.4 AA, 12.3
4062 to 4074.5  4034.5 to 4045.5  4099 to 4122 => 0.3 AA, 12.2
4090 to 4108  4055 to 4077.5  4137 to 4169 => 0.6 AA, 12.4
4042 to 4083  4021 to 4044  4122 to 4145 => 1.9 AA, 12.7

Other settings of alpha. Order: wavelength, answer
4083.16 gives 10.77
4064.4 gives 12.24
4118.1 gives 13.23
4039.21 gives 14.33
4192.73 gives 14.04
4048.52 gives 12.75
